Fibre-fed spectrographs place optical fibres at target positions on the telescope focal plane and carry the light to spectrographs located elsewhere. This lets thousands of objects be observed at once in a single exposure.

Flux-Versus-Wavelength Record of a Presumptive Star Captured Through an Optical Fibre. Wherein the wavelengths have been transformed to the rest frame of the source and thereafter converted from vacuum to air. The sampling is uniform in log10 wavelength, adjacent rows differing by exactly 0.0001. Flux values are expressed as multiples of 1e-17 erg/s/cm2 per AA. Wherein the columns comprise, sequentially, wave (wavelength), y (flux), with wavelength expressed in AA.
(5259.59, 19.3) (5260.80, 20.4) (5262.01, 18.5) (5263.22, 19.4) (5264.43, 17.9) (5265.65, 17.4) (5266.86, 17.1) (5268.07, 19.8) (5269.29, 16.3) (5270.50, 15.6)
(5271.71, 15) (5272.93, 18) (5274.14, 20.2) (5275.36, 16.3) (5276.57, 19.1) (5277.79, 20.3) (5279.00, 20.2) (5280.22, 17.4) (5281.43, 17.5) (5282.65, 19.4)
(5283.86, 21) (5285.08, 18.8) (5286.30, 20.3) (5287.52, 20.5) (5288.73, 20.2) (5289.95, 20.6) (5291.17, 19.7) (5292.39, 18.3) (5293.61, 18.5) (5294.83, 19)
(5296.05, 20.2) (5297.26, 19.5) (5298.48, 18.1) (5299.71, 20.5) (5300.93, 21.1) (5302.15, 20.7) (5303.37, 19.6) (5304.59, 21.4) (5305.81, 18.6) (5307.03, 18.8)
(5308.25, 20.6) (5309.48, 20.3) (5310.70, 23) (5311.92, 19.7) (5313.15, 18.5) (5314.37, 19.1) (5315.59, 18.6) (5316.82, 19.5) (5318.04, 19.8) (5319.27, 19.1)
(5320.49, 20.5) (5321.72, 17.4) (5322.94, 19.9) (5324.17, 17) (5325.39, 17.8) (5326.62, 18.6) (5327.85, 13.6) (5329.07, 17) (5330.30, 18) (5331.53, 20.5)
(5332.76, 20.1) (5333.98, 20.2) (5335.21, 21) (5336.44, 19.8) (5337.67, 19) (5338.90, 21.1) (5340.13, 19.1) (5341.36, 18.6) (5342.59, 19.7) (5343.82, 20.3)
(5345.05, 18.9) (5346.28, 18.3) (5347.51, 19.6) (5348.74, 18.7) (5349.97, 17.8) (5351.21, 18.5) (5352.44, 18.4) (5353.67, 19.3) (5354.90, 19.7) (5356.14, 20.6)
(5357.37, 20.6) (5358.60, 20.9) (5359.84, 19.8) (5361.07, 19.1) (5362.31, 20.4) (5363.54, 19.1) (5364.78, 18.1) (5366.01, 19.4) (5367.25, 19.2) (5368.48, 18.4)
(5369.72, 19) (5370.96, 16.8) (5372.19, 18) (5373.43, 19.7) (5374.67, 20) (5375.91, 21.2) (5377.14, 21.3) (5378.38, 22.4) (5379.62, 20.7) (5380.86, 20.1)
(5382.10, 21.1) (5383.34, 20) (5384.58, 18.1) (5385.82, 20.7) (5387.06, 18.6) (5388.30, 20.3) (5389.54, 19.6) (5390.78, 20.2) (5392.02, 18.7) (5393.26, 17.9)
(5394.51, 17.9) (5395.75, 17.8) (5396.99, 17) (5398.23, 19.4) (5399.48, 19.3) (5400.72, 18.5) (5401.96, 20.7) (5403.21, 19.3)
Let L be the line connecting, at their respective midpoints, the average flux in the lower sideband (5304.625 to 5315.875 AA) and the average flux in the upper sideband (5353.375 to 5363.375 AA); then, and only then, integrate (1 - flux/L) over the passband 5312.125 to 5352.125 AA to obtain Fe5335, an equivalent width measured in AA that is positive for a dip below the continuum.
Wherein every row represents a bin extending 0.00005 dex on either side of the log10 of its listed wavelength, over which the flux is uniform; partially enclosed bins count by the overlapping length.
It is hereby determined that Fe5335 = 2.0 AA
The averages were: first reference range 19.8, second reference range 20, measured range 18.9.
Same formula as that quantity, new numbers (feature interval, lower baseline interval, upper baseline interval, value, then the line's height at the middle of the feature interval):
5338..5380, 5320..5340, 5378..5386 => 0.4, 19.7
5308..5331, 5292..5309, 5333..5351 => 0.9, 19.6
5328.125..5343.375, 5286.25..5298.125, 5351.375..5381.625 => 0.2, 19.7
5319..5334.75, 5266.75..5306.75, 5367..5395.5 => 0.7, 19.3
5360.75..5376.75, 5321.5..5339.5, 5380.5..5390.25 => 0.3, 19.5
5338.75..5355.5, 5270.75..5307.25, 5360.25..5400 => 0.2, 19.3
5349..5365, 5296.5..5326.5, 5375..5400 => 0.1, 19.6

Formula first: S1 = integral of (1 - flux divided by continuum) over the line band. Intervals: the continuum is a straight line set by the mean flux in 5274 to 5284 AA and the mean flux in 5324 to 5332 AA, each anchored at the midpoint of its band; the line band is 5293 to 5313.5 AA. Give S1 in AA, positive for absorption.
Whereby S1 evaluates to -1.9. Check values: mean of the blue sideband 18.9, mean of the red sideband 17.5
